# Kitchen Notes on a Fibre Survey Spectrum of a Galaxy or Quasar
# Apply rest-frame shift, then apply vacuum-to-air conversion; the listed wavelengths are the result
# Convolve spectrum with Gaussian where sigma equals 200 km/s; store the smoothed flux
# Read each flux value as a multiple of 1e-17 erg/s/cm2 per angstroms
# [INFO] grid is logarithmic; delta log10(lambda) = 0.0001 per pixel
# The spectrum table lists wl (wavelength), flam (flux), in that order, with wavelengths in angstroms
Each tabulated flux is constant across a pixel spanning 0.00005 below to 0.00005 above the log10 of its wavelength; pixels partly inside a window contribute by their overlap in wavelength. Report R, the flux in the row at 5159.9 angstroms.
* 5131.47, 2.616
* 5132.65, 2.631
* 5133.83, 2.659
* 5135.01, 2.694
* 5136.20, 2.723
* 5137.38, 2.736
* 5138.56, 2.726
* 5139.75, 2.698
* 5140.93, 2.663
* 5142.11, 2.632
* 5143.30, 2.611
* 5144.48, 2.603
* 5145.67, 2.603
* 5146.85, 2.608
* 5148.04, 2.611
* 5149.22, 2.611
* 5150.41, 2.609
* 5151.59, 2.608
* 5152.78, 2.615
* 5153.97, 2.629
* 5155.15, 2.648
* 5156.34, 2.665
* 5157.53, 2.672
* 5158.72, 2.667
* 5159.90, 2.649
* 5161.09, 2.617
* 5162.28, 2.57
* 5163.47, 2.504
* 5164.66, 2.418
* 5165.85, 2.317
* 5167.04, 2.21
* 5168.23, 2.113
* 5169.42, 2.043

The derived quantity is 2.649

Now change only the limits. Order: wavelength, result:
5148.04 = 2.611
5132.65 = 2.631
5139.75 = 2.698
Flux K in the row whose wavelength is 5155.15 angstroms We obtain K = 2.648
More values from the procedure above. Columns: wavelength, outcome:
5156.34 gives 2.665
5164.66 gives 2.418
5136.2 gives 2.723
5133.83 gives 2.659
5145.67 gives 2.603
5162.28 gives 2.57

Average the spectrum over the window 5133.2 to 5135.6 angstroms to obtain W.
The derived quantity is 2.68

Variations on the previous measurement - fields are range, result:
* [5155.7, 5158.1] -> 2.66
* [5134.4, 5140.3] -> 2.71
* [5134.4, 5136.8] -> 2.71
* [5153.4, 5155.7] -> 2.65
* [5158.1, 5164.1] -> 2.6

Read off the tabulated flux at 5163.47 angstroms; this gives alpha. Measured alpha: 2.504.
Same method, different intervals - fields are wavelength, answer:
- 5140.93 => 2.663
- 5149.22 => 2.611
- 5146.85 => 2.608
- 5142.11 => 2.632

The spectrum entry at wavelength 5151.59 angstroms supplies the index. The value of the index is 2.608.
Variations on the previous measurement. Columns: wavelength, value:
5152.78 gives 2.615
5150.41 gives 2.609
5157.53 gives 2.672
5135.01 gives 2.694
